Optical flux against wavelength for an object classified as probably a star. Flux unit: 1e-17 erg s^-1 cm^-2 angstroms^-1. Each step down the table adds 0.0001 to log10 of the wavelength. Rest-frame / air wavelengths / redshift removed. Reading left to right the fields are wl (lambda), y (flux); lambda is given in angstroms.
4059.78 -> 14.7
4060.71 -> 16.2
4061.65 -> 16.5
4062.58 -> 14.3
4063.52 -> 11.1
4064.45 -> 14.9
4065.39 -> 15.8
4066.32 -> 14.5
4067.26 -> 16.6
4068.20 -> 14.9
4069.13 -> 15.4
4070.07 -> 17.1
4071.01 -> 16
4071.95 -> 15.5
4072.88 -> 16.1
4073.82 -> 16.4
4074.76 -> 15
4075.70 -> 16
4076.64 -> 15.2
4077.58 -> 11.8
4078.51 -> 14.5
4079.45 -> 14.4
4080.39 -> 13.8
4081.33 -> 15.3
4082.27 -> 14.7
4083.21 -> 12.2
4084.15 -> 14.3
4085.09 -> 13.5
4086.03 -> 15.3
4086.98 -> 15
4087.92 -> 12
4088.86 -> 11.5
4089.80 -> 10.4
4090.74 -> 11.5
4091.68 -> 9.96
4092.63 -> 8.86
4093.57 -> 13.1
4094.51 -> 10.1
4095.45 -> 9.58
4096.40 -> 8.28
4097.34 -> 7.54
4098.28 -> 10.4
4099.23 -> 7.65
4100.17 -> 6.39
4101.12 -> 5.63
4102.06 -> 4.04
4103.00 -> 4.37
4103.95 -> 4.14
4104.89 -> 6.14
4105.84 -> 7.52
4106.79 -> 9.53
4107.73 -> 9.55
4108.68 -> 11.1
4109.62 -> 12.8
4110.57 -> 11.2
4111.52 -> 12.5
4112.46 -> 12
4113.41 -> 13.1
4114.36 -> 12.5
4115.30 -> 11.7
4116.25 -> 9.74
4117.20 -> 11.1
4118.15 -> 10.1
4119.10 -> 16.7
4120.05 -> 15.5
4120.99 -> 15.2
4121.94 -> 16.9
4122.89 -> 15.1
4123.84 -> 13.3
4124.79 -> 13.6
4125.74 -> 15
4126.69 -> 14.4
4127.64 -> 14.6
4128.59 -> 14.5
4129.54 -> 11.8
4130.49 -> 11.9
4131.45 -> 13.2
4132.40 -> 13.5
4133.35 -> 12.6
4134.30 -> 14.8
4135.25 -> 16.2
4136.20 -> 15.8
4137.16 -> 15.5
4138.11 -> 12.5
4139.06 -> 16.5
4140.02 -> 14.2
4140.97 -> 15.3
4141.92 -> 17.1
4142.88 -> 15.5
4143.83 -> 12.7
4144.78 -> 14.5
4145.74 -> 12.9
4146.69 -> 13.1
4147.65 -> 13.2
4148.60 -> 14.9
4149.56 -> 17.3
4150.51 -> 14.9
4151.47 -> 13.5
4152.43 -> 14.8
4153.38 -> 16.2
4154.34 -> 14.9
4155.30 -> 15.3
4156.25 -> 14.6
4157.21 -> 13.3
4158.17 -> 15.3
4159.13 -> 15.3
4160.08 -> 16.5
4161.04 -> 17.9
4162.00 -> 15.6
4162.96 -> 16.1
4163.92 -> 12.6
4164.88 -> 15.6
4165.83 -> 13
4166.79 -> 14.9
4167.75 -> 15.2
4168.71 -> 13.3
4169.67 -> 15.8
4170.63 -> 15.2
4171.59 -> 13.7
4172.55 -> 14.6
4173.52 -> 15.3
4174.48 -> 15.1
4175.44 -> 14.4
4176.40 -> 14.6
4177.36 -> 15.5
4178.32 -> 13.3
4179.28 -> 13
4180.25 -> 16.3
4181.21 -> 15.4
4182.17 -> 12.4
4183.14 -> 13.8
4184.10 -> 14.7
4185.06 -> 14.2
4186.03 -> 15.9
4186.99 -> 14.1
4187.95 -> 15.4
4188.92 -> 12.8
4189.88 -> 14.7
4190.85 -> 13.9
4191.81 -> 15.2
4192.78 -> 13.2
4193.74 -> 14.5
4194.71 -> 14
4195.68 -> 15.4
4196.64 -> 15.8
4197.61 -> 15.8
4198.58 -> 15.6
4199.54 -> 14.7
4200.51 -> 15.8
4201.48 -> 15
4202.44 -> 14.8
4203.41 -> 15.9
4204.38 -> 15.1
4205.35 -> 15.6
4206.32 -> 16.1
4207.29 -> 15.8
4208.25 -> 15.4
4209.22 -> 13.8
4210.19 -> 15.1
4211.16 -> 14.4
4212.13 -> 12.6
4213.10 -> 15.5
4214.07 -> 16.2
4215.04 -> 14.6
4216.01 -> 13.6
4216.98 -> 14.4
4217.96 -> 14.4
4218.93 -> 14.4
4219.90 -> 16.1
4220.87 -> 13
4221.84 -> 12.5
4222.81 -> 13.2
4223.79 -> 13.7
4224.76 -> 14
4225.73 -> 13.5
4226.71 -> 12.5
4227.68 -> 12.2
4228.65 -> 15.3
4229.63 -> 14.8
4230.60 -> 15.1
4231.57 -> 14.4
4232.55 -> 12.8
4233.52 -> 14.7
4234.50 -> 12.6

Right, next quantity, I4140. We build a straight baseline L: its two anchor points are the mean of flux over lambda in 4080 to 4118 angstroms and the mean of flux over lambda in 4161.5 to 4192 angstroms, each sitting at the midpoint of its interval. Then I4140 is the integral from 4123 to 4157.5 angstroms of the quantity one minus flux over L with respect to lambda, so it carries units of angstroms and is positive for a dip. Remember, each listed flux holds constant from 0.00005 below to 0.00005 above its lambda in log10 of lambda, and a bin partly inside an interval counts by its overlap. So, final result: -4.8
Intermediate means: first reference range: 10.5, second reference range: 14.5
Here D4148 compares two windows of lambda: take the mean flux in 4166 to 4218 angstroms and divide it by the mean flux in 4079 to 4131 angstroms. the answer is 1.28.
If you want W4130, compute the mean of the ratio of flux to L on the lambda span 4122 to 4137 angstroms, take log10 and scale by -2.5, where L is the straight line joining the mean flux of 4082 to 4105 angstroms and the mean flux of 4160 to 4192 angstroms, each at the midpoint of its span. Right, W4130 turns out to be -0.18 mag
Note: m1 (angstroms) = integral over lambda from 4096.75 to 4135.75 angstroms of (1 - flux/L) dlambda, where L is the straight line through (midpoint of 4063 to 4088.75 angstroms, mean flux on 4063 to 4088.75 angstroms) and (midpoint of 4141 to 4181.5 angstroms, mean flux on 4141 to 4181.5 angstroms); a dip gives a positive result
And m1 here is 8.70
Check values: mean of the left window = 14.7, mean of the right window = 14.8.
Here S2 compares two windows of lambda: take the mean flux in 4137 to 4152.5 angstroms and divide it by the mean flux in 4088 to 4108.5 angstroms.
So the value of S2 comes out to 1.72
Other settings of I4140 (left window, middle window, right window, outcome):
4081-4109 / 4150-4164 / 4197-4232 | -3.2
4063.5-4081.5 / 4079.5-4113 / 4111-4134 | 9.2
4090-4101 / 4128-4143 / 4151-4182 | -2.4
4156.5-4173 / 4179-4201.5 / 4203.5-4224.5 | 0.1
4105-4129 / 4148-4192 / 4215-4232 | -4.9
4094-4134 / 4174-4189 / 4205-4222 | -1.0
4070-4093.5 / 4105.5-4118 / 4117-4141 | 2.6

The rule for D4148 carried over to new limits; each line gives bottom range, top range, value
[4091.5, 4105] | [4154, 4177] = 1.93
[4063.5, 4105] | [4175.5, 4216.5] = 1.21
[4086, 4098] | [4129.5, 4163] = 1.36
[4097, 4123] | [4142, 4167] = 1.44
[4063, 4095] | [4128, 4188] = 1.05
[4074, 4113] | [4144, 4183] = 1.34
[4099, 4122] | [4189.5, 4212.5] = 1.46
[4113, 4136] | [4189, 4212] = 1.09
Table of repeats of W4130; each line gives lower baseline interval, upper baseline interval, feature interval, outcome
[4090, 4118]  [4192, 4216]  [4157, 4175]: -0.17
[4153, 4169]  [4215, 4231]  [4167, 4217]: -0.02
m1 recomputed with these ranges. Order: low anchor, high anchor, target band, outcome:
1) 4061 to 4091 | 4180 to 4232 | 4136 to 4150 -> -0.2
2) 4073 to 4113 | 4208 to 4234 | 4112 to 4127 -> -2.2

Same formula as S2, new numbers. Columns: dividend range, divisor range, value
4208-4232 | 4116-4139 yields 1.01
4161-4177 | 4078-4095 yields 1.16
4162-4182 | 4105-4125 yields 1.19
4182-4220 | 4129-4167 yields 1.01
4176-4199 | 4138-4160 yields 0.99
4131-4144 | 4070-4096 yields 1.09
